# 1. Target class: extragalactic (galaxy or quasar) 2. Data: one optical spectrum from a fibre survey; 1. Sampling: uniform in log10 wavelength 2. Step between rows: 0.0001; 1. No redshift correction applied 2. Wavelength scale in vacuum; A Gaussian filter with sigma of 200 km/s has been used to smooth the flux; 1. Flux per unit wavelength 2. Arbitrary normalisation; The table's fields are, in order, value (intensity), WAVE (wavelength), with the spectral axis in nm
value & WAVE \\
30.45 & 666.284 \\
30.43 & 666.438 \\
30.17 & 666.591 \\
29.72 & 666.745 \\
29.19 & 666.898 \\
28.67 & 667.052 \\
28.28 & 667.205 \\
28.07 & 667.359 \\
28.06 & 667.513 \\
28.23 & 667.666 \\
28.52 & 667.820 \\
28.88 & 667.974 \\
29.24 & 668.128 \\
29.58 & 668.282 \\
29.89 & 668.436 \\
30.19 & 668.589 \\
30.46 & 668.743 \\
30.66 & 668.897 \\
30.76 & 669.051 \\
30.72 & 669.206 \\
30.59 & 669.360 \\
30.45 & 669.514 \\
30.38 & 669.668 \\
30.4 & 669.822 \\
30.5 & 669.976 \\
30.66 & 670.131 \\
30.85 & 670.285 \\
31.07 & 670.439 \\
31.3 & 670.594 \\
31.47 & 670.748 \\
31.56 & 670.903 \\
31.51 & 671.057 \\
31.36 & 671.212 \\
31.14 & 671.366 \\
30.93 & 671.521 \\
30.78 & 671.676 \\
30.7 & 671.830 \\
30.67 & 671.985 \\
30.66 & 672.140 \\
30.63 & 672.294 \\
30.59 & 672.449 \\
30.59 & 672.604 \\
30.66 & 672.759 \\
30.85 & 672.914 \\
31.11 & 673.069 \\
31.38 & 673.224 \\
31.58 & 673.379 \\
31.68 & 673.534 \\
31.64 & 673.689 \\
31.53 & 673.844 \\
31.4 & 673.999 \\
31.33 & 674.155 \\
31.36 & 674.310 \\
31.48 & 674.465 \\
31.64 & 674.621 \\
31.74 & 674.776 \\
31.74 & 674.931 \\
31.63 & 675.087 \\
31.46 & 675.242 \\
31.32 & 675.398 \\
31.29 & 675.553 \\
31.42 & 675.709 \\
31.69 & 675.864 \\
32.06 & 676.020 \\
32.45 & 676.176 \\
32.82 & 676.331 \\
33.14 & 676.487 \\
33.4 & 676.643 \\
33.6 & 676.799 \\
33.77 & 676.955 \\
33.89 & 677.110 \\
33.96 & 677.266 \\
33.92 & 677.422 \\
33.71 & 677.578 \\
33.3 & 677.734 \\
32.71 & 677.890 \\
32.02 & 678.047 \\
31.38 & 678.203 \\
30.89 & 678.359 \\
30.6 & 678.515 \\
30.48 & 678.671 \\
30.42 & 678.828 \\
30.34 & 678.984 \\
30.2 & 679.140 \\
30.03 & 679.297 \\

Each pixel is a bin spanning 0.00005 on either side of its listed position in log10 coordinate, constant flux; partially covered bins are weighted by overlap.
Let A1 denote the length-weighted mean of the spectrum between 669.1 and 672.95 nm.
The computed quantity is 30.8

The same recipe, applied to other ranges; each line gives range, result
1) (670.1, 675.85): 31.2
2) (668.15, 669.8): 30.3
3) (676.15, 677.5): 33.5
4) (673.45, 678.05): 32.3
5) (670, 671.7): 31.1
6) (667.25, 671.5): 30.2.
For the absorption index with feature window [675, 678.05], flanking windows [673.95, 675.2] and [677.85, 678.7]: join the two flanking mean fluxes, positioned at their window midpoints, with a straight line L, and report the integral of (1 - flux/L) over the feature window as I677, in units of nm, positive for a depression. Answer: -0.12 nm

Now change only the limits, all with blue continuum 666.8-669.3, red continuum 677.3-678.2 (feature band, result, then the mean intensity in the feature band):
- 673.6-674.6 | 0.005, 31.5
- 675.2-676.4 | 0.017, 31.8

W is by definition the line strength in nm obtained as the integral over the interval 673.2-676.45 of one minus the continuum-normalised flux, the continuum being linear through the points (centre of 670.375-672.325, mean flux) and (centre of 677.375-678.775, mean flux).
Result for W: -0.01 nm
